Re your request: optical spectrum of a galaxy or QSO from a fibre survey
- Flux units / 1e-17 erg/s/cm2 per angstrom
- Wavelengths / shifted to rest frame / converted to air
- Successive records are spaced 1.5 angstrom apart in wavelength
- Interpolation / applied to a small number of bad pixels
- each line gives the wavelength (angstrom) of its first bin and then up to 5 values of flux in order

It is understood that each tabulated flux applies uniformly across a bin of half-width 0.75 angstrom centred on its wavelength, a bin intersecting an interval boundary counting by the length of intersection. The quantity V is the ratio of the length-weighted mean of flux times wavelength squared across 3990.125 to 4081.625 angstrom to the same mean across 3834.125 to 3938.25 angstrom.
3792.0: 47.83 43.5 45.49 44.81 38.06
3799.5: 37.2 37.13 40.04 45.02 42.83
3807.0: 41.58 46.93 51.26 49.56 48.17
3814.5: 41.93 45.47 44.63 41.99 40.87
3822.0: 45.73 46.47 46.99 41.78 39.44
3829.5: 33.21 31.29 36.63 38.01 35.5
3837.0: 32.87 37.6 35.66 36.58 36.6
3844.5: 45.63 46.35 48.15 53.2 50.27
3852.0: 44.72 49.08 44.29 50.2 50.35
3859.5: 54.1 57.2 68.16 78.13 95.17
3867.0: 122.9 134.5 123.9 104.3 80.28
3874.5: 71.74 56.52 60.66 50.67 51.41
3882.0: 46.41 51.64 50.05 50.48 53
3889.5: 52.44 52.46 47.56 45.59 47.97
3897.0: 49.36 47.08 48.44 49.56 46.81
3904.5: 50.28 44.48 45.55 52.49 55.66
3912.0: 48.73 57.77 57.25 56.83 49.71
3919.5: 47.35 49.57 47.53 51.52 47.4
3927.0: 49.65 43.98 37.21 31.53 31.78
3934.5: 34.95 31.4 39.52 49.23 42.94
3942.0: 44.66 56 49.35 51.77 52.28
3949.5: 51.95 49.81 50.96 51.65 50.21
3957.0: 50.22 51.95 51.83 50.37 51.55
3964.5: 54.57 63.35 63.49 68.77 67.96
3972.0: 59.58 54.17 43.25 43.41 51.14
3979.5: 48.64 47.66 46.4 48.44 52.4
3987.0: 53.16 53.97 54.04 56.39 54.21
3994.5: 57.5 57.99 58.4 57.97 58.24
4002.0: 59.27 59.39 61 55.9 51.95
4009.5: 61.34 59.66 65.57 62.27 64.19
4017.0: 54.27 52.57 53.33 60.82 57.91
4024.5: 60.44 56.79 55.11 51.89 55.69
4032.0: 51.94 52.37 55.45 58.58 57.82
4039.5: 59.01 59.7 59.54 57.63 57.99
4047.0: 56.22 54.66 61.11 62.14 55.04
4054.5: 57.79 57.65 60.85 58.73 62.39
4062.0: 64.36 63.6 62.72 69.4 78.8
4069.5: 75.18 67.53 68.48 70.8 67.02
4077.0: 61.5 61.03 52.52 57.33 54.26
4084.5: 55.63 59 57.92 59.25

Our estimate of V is 1.20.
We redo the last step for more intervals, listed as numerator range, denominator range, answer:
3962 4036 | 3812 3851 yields 1.47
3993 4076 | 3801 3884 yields 1.23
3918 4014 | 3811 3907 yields 1.02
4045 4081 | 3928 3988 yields 1.34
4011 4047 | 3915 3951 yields 1.31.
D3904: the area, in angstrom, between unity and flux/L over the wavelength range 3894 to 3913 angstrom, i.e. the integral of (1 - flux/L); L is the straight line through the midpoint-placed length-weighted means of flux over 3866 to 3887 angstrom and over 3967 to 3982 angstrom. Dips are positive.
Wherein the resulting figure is 5.73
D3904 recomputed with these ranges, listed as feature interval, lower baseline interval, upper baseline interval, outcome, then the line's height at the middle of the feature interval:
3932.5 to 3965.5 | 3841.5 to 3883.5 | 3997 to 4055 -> 7.1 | 61.1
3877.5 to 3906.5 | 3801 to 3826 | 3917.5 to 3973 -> -1.3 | 47.5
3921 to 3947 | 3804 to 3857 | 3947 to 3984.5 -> 3.6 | 50.6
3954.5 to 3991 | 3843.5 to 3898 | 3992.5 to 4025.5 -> 3.7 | 59.3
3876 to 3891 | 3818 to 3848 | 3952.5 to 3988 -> -2.5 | 44.7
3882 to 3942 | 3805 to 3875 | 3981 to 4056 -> 8.5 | 55.2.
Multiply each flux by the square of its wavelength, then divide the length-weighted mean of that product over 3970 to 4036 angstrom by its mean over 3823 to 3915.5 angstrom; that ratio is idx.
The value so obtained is 1.1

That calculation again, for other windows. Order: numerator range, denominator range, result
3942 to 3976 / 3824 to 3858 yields 1.37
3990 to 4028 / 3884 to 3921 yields 1.22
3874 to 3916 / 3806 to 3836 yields 1.26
